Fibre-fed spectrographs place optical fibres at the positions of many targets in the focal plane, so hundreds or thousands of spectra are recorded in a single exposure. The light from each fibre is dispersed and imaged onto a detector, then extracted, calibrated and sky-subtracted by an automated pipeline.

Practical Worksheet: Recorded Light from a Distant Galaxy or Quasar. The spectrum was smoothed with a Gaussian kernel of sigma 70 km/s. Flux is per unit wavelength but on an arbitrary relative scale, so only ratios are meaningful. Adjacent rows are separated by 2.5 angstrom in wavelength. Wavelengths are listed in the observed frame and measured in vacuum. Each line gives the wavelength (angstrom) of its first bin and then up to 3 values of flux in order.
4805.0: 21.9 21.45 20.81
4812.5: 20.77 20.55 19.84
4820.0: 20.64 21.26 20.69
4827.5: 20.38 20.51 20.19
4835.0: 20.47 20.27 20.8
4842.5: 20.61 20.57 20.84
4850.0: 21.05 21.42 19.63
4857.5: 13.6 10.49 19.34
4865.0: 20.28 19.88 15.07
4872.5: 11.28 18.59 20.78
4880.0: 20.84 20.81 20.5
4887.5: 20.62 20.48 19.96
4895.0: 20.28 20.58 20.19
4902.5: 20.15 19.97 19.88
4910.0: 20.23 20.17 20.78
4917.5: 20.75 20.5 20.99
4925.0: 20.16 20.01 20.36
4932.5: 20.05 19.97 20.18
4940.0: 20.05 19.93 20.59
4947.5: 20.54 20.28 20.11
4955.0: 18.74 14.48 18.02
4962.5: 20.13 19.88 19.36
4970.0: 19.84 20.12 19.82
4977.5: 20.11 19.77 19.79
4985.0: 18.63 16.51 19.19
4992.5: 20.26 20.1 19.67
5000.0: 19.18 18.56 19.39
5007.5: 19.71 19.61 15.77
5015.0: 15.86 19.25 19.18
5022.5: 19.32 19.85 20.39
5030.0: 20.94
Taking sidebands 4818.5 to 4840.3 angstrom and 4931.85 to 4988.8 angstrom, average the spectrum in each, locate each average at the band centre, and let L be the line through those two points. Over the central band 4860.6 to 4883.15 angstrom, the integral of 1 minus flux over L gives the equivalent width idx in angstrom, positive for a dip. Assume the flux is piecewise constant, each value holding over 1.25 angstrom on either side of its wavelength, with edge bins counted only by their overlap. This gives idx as 2.2 angstrom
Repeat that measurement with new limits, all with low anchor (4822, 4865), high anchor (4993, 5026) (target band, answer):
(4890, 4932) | -2.26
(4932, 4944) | -0.55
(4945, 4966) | 0.00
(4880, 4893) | -0.79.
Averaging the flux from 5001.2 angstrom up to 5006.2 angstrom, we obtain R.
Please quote 19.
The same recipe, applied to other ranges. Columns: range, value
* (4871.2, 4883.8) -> 18.5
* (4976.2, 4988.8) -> 19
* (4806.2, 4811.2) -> 21.1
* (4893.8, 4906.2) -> 20.2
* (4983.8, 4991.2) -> 18.1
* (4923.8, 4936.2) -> 20.1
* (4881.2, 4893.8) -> 20.5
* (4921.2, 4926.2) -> 20.6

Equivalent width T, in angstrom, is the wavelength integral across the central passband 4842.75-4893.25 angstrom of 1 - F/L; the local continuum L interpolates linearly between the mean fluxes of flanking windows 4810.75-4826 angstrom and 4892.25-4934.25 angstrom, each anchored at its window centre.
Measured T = 4.0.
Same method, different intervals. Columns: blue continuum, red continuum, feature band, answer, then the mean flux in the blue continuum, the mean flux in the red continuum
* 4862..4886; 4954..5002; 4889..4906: -1.30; 18.7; 19.1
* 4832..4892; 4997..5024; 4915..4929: -1.17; 19.1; 18.7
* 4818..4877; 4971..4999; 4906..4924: -1.12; 19.1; 19.5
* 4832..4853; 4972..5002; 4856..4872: 3.31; 20.7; 19.4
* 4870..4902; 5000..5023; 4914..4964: -2.06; 19.4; 18.5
